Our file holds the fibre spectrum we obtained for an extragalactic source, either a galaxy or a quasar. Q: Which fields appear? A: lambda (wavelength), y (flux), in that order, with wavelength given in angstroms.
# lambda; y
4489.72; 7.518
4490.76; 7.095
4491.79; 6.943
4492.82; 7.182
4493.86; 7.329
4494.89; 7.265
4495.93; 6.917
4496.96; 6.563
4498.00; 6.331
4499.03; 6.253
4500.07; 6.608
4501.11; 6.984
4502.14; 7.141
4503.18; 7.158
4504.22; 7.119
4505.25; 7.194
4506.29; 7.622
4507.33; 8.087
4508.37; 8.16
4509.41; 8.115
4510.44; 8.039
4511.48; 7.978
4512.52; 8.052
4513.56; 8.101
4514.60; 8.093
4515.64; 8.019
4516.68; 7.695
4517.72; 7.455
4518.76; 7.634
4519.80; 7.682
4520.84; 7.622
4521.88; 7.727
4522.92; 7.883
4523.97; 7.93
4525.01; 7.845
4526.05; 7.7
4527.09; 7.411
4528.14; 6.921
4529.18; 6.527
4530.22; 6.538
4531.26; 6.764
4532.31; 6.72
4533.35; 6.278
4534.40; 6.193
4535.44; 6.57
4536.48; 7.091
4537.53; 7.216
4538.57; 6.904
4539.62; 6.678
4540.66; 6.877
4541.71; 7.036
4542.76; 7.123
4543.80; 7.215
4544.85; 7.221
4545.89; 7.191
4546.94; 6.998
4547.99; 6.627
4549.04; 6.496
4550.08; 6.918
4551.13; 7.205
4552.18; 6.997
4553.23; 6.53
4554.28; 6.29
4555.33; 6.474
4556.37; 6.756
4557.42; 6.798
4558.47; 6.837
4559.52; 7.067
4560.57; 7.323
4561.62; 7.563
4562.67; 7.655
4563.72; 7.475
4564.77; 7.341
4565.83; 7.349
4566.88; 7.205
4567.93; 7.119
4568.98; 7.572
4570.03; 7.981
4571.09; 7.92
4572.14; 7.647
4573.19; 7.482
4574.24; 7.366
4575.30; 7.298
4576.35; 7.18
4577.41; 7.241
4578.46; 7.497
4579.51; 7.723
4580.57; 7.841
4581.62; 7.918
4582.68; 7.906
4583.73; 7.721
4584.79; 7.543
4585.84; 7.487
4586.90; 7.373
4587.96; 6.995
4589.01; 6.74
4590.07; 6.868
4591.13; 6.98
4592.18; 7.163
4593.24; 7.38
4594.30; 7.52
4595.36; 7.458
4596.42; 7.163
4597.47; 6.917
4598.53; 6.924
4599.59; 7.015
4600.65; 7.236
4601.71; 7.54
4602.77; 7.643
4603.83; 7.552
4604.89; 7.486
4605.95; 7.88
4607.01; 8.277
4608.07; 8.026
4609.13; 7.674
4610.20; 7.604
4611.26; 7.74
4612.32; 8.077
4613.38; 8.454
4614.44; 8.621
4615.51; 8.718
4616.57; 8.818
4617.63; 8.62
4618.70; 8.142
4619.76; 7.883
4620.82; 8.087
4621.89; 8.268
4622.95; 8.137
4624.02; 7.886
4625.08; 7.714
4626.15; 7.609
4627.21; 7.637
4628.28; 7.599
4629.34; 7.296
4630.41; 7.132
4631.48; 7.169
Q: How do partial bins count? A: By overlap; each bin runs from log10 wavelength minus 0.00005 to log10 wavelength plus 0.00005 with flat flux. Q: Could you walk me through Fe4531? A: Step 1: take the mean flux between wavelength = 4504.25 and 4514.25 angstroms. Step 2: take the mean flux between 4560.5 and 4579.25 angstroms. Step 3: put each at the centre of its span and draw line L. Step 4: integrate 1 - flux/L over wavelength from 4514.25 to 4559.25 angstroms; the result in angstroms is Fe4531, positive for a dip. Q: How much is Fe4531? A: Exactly 3.6 angstroms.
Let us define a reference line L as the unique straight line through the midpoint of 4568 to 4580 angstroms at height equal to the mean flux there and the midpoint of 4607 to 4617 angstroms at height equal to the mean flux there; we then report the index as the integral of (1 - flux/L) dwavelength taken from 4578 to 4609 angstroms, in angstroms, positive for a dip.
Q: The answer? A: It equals 1.7 angstroms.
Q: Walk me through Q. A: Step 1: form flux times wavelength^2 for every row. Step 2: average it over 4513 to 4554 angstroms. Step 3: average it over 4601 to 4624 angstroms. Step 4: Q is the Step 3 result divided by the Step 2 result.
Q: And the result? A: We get 1.16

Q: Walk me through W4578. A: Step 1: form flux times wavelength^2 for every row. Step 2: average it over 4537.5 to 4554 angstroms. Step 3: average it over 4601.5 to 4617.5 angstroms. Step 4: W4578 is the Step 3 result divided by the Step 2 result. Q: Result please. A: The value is 1.2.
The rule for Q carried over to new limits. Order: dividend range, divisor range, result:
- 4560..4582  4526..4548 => 1.11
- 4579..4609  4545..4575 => 1.06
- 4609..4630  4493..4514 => 1.15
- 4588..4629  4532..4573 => 1.12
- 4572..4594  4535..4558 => 1.09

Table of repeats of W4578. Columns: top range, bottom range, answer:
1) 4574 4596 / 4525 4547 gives 1.09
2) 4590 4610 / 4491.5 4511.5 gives 1.07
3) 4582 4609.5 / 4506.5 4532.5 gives 1.00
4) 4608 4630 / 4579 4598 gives 1.10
